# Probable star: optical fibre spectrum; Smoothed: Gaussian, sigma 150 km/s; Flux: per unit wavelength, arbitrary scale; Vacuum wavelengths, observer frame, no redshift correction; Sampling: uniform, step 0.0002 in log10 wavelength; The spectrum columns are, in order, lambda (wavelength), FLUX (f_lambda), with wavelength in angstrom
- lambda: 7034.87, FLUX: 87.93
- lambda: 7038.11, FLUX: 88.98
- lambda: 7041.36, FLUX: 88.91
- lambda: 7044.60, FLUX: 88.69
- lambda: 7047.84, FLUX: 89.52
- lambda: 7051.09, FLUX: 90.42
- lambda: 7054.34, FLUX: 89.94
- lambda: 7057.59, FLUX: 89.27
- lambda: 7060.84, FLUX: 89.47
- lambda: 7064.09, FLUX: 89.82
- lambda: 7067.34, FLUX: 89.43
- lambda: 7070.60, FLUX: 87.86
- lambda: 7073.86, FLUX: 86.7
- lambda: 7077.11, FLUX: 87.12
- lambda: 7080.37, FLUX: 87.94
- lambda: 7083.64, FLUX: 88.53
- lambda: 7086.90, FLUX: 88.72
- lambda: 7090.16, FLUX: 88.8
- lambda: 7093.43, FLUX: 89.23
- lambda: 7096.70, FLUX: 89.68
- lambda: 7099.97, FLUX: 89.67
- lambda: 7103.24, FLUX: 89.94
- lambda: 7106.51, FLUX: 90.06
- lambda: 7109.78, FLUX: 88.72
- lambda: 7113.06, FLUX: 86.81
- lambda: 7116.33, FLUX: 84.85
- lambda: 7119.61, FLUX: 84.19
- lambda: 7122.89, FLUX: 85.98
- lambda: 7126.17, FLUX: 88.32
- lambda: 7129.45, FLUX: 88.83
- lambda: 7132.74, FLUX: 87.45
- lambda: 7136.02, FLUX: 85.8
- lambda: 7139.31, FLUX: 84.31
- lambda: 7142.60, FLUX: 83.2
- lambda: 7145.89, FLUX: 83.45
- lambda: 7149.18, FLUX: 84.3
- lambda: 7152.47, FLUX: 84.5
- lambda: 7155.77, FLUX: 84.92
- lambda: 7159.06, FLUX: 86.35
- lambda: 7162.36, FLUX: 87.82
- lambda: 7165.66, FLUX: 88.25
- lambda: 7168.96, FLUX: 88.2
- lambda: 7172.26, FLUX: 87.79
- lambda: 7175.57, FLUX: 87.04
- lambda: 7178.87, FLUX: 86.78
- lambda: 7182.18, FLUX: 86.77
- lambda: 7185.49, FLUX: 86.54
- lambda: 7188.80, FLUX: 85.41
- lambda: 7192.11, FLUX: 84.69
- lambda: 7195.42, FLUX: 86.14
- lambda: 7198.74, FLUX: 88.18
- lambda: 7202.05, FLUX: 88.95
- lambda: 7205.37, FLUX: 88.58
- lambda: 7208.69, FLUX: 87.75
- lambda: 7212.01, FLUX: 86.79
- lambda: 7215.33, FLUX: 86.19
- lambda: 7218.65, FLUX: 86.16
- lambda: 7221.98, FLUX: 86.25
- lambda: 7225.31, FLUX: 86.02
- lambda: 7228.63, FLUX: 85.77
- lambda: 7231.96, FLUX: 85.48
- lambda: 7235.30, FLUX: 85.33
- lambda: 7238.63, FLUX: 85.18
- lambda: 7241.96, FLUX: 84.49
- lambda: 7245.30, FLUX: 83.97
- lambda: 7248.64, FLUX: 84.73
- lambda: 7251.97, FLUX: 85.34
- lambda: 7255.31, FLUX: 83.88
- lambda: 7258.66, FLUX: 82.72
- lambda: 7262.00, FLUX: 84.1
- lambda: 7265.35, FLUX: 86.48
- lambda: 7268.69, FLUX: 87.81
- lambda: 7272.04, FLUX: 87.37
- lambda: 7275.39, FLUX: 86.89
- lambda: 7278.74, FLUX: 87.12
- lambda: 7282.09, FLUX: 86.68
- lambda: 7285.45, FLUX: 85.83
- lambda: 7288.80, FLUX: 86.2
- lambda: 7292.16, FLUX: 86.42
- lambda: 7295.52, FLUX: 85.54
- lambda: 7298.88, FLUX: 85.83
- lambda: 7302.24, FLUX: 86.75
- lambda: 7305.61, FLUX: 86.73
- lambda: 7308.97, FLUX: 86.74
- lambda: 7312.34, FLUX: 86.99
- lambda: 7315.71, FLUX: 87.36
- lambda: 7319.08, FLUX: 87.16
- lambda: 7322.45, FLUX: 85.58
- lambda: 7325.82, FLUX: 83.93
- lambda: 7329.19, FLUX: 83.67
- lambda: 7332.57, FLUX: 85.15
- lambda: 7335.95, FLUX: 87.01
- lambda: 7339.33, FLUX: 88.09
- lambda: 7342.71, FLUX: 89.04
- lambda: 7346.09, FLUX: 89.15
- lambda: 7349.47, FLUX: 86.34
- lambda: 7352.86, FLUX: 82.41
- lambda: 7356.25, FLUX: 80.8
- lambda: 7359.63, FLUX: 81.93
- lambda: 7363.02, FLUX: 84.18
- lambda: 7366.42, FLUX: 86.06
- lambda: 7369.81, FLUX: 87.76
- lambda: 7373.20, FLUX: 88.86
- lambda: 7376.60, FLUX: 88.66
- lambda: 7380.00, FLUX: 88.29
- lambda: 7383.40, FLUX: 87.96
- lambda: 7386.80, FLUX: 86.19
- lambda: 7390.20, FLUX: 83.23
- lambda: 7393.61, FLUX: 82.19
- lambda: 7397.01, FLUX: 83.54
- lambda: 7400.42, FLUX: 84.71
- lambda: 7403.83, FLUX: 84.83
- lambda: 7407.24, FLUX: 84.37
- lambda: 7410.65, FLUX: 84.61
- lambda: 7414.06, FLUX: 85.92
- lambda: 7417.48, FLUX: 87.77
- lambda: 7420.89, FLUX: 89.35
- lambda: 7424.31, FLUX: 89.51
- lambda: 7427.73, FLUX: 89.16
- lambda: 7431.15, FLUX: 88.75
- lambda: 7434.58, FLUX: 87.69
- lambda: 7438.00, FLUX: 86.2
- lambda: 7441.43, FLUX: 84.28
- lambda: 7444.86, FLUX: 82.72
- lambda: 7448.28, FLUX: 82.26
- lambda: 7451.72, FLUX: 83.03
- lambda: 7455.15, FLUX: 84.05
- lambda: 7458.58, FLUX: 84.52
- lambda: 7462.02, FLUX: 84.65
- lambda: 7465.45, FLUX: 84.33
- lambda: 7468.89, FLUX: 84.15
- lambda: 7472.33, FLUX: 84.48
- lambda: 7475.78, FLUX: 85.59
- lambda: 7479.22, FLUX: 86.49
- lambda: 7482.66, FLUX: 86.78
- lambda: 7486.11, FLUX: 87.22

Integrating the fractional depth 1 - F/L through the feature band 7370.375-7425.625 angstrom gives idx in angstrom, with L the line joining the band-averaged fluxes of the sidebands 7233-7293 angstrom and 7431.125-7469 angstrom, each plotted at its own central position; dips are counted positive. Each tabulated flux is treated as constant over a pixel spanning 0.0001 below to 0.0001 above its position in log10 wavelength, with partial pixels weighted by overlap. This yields -0.9 angstrom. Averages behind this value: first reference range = 85.6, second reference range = 84.6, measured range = 86.3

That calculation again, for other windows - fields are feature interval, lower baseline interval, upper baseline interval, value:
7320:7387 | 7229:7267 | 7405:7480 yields -0.7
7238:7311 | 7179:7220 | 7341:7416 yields 0.4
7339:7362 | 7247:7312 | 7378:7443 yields 0.2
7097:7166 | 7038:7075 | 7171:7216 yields 1.1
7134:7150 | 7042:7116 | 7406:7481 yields 0.7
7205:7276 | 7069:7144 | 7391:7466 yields 0.7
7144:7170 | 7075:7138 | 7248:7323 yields 0.4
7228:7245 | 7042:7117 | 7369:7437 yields 0.5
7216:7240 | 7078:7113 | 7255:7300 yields 0.3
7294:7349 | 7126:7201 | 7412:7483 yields -0.3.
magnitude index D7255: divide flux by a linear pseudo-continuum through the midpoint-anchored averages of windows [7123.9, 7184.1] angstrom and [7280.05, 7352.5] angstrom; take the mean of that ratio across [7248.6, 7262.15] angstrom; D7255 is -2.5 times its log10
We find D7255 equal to 0.03 mag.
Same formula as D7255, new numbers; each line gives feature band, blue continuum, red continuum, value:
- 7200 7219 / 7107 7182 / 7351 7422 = -0.02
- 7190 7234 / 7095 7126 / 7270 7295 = 0.01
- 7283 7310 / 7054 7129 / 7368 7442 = 0.01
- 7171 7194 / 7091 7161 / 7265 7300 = 0.00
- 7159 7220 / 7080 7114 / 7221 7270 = -0.01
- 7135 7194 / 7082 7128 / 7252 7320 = 0.02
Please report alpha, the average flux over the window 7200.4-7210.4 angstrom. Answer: 88.4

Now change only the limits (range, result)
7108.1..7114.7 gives 87.8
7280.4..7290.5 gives 86.2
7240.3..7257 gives 84.5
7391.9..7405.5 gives 83.8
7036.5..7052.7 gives 89.3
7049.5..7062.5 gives 89.8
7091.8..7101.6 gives 89.5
